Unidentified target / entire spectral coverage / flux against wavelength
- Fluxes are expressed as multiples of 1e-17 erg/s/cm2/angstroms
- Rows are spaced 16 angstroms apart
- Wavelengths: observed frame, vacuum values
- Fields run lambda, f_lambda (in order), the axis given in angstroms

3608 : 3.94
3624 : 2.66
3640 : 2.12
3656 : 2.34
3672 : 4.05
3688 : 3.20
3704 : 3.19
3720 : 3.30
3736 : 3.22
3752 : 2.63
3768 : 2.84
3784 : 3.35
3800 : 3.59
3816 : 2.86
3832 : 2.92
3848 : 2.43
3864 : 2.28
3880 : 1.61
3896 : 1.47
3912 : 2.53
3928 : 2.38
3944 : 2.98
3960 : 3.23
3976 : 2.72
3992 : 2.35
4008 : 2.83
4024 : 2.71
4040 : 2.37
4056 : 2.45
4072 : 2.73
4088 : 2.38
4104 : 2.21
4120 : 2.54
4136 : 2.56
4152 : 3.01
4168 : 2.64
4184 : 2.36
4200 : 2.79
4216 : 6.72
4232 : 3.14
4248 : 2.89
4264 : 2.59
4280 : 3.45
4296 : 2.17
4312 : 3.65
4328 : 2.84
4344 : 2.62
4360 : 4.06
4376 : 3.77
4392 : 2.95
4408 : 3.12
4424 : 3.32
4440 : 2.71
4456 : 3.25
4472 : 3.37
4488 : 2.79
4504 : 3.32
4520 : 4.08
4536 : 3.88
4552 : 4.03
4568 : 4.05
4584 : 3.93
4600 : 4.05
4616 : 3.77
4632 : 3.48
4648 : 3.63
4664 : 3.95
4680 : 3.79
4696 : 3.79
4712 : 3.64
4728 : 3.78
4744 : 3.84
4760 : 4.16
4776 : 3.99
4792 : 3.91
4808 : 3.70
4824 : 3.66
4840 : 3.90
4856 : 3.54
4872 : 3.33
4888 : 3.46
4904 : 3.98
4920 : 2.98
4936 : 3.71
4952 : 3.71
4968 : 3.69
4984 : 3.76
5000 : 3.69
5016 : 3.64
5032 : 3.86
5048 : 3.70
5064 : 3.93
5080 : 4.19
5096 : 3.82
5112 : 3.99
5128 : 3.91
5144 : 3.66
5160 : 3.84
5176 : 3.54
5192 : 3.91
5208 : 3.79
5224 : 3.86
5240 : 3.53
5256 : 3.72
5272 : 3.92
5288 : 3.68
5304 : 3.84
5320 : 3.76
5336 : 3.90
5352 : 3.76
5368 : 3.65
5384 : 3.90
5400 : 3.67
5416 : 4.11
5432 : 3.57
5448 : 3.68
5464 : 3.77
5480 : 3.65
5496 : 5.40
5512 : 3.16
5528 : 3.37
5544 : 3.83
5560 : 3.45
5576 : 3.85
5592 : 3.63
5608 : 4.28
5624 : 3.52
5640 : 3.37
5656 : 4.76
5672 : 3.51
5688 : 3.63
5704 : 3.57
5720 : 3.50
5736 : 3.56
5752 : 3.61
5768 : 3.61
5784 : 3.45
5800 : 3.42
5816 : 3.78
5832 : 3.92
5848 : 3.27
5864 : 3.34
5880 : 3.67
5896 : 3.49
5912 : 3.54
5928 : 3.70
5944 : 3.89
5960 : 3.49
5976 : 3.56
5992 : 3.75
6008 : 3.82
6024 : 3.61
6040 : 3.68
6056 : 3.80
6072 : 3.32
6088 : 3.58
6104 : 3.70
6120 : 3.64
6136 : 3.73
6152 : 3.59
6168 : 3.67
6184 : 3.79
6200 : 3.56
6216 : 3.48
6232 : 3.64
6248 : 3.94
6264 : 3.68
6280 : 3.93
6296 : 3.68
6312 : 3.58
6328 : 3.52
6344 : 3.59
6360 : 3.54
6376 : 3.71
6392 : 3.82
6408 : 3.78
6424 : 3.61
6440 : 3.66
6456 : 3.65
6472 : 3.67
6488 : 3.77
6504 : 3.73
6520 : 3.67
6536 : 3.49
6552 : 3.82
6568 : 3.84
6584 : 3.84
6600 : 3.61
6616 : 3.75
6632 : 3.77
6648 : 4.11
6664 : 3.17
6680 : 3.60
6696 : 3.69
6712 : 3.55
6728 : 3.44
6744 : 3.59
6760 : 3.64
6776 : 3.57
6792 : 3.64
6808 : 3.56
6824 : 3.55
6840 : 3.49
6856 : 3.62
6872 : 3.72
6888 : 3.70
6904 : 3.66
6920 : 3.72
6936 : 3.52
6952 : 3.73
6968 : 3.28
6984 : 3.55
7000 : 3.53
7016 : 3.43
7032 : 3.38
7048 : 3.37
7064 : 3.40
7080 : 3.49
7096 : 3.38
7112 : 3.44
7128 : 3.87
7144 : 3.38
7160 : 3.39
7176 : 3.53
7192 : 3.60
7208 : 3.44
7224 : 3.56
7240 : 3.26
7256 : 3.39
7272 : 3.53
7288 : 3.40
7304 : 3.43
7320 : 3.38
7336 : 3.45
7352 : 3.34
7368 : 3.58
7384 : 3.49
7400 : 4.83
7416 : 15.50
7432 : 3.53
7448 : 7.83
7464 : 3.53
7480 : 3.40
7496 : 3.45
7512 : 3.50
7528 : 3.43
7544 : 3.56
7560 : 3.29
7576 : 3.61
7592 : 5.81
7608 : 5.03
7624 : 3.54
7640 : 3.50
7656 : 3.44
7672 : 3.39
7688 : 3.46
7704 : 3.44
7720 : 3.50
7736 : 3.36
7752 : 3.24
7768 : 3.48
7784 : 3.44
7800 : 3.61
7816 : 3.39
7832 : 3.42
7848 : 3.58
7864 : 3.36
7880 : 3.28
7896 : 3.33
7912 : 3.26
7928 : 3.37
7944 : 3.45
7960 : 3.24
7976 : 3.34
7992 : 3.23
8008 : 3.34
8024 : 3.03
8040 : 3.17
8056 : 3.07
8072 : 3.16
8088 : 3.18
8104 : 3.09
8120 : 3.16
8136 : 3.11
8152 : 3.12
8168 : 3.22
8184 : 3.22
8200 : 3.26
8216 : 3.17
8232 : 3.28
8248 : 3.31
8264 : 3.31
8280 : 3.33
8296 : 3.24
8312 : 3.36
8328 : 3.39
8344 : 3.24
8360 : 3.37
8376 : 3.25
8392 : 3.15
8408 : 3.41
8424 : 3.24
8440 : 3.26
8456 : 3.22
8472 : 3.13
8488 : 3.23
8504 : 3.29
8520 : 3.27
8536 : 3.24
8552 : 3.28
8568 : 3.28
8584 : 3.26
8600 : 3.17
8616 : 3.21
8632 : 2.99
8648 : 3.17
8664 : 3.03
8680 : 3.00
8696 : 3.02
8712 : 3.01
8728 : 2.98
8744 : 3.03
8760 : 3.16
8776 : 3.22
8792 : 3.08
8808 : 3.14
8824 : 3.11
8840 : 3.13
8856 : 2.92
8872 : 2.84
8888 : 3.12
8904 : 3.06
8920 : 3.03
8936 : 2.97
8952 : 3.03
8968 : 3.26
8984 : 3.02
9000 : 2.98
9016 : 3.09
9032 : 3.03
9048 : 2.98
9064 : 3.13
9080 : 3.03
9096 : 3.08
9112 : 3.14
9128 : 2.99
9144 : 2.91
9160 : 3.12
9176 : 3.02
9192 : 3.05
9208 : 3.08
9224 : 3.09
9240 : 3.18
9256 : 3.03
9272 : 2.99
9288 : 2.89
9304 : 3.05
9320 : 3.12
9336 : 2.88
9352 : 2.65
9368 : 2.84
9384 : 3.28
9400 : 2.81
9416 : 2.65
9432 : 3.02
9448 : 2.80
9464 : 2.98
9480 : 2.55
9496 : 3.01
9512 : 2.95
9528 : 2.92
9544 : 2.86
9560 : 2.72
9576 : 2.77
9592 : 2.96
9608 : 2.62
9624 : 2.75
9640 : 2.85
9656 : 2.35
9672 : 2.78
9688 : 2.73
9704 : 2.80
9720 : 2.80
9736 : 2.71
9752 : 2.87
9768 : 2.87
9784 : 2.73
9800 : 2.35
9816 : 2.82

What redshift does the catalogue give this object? 0.130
